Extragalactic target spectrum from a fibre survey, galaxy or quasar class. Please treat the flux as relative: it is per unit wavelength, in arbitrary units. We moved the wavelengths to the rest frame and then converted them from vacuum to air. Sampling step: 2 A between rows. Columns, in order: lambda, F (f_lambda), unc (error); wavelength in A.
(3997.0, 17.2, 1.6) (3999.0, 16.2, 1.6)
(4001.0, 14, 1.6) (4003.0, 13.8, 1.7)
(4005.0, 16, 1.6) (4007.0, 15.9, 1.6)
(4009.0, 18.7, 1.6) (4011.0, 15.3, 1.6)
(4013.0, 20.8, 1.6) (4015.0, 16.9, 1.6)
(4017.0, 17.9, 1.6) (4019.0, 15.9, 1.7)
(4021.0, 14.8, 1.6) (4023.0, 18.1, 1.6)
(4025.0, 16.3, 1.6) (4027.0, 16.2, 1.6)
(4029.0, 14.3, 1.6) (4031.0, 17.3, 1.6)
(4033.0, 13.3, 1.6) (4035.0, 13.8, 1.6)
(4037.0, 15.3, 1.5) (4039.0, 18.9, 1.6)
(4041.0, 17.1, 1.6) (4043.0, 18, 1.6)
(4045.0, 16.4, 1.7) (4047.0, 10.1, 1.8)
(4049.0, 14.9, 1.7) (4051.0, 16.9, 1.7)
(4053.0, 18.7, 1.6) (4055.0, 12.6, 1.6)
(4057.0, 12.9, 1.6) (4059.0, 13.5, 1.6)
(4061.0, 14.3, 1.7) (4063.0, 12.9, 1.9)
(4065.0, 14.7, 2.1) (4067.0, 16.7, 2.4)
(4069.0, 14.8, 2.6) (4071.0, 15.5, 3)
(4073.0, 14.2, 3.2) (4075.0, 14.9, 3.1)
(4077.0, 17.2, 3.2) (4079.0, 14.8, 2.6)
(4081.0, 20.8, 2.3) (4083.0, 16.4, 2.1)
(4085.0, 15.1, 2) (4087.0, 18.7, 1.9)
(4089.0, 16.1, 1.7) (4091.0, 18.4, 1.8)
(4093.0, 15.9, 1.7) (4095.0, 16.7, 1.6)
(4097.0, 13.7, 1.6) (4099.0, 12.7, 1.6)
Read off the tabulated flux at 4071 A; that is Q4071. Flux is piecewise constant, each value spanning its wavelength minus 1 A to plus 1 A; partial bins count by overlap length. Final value 15.5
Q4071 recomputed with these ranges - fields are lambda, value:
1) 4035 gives 13.8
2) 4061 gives 14.3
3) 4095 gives 16.7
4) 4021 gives 14.8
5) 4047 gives 10.1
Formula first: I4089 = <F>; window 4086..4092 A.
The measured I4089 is 17.7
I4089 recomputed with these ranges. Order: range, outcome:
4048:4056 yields 15.8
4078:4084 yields 17.3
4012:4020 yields 17.9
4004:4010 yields 16.9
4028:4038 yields 14.8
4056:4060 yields 13.2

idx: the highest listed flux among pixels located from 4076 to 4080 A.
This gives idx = 17.2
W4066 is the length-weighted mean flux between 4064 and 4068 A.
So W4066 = 15.7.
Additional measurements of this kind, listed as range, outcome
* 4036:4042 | 17.1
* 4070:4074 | 14.8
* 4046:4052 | 14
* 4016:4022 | 16.2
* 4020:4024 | 16.5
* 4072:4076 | 14.6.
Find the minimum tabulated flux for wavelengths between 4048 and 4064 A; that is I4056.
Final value 12.6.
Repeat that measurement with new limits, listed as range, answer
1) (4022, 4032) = 14.3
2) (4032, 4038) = 13.3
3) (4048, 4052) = 14.9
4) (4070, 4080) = 14.2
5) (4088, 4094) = 15.9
